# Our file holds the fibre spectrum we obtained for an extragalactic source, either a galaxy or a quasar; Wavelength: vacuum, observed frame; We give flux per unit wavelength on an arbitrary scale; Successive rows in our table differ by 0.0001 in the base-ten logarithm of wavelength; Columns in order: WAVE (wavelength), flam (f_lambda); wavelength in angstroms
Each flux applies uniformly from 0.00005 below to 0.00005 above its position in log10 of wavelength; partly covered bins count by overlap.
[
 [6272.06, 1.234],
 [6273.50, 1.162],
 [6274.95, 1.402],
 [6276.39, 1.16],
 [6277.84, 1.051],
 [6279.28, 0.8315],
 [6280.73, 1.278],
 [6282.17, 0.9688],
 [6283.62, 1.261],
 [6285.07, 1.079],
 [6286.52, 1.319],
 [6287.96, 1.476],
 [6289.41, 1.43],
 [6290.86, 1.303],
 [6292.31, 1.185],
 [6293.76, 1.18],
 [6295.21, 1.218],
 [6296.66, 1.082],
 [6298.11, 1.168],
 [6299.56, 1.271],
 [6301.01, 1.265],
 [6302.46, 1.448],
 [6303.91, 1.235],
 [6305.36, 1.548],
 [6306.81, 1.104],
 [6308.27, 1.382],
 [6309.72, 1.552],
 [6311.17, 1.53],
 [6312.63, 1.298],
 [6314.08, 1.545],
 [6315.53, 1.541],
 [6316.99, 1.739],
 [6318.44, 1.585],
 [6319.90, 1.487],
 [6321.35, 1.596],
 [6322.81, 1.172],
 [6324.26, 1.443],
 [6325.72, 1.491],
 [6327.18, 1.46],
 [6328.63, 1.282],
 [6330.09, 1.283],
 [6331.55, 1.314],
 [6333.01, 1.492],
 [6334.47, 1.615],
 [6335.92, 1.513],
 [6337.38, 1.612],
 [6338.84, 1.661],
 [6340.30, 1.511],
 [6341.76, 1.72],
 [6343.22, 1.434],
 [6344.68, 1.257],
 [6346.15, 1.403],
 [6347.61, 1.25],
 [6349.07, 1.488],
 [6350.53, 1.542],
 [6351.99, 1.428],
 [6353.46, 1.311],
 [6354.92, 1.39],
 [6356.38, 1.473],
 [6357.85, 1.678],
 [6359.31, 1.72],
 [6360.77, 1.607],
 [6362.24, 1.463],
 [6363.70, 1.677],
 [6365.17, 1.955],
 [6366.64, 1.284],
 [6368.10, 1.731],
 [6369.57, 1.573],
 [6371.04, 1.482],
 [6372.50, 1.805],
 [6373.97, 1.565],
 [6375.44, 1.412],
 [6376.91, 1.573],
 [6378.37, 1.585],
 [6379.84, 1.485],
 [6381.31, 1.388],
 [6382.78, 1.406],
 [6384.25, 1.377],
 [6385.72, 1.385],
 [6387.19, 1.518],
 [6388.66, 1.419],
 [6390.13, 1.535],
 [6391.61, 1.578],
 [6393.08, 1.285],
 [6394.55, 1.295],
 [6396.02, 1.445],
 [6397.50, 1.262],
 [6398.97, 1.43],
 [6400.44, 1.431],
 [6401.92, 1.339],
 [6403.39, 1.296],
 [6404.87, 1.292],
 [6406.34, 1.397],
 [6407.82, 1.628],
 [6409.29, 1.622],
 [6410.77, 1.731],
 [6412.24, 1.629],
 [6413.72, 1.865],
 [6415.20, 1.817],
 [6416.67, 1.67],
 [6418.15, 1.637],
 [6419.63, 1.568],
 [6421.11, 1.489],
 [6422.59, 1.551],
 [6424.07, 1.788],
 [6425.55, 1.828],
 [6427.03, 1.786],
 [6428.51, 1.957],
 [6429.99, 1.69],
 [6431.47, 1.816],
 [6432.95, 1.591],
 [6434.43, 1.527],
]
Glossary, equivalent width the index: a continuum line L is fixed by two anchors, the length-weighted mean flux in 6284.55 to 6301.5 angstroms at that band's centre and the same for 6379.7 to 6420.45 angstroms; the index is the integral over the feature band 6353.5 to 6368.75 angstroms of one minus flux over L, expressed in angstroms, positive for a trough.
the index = -2.0 angstroms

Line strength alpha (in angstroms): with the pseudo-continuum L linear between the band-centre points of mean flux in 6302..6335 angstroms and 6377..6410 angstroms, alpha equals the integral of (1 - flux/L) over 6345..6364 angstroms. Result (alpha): -0.67 angstroms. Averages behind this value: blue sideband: 1.44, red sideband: 1.43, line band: 1.49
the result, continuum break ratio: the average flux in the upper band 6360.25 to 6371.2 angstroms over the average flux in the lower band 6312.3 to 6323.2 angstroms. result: 1.06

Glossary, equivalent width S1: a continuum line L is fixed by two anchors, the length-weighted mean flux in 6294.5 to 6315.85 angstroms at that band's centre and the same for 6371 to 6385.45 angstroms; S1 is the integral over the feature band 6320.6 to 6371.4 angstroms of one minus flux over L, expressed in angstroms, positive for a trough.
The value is -2.1 angstroms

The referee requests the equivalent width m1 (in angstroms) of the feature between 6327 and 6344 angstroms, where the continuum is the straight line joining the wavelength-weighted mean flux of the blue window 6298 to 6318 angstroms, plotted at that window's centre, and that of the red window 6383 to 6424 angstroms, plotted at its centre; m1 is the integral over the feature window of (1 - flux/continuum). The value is -0.6 angstroms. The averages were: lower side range 1.41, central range 1.49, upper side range 1.5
